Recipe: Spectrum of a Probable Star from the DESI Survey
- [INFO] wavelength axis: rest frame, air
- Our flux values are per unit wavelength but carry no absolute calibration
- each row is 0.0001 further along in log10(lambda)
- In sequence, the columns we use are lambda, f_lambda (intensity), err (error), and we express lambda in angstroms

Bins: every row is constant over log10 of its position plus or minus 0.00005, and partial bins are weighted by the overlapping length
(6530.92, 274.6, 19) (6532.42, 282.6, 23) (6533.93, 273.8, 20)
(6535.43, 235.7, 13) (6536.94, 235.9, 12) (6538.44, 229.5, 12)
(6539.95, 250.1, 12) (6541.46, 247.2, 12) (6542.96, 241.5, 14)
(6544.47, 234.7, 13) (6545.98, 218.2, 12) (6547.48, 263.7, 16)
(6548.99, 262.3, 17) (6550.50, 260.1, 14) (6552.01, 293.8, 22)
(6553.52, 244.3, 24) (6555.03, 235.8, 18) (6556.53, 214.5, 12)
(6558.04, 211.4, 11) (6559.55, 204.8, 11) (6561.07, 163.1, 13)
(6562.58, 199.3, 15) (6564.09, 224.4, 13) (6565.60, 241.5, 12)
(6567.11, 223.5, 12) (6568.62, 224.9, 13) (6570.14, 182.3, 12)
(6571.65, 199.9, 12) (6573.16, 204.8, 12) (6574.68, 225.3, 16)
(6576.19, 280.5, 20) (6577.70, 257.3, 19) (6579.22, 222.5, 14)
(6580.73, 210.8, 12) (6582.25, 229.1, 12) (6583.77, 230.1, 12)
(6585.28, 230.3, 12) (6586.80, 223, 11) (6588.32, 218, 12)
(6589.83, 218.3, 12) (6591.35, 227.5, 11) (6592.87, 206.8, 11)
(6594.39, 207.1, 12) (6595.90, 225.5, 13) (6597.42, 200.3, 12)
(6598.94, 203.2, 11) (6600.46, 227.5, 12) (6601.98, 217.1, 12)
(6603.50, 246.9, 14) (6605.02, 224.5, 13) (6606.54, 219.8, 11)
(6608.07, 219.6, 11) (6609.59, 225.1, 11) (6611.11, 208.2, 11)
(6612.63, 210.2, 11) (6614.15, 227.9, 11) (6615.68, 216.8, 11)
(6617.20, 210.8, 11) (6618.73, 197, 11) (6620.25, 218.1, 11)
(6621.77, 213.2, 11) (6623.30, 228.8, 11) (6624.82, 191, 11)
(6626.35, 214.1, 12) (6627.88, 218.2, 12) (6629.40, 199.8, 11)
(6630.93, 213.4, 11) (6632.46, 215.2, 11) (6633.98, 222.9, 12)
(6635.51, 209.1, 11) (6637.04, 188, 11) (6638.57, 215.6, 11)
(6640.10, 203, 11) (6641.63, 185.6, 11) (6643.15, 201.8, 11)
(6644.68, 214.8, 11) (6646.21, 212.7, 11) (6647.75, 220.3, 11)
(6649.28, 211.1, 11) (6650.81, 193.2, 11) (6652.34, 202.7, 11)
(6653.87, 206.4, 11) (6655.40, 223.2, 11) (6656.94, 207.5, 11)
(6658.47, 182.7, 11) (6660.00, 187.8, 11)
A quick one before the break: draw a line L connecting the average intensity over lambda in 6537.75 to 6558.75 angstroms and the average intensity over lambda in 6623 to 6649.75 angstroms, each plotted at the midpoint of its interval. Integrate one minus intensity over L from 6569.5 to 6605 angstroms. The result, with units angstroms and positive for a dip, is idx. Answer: 1.0 angstroms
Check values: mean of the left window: 243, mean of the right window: 209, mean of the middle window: 222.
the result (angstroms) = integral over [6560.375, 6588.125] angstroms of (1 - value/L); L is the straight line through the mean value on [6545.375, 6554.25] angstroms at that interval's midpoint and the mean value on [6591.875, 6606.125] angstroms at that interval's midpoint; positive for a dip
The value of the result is 2.0 angstroms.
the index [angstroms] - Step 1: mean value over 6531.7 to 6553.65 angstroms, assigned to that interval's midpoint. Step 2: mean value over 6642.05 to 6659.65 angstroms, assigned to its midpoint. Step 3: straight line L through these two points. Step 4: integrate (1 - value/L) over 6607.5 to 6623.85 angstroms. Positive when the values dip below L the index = 0.4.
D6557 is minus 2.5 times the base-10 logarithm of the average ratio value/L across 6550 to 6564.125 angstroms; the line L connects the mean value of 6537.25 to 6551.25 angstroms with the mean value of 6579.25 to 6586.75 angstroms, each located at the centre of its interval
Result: 0.065 mag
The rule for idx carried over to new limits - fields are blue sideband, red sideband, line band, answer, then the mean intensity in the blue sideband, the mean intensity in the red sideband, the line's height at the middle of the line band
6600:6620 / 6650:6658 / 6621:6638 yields 0.2 angstroms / 219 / 206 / 213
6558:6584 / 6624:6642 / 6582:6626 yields -1.1 angstroms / 219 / 207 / 212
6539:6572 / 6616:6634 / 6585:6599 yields 0.3 angstroms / 229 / 212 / 220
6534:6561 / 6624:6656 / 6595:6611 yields 0.0 angstroms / 239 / 208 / 220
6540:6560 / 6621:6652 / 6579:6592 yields 0.3 angstroms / 242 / 209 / 228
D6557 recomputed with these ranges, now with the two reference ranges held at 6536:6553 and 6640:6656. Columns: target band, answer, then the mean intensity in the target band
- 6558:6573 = 0.160 mag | 207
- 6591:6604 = 0.049 mag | 217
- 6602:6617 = 0.005 mag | 221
